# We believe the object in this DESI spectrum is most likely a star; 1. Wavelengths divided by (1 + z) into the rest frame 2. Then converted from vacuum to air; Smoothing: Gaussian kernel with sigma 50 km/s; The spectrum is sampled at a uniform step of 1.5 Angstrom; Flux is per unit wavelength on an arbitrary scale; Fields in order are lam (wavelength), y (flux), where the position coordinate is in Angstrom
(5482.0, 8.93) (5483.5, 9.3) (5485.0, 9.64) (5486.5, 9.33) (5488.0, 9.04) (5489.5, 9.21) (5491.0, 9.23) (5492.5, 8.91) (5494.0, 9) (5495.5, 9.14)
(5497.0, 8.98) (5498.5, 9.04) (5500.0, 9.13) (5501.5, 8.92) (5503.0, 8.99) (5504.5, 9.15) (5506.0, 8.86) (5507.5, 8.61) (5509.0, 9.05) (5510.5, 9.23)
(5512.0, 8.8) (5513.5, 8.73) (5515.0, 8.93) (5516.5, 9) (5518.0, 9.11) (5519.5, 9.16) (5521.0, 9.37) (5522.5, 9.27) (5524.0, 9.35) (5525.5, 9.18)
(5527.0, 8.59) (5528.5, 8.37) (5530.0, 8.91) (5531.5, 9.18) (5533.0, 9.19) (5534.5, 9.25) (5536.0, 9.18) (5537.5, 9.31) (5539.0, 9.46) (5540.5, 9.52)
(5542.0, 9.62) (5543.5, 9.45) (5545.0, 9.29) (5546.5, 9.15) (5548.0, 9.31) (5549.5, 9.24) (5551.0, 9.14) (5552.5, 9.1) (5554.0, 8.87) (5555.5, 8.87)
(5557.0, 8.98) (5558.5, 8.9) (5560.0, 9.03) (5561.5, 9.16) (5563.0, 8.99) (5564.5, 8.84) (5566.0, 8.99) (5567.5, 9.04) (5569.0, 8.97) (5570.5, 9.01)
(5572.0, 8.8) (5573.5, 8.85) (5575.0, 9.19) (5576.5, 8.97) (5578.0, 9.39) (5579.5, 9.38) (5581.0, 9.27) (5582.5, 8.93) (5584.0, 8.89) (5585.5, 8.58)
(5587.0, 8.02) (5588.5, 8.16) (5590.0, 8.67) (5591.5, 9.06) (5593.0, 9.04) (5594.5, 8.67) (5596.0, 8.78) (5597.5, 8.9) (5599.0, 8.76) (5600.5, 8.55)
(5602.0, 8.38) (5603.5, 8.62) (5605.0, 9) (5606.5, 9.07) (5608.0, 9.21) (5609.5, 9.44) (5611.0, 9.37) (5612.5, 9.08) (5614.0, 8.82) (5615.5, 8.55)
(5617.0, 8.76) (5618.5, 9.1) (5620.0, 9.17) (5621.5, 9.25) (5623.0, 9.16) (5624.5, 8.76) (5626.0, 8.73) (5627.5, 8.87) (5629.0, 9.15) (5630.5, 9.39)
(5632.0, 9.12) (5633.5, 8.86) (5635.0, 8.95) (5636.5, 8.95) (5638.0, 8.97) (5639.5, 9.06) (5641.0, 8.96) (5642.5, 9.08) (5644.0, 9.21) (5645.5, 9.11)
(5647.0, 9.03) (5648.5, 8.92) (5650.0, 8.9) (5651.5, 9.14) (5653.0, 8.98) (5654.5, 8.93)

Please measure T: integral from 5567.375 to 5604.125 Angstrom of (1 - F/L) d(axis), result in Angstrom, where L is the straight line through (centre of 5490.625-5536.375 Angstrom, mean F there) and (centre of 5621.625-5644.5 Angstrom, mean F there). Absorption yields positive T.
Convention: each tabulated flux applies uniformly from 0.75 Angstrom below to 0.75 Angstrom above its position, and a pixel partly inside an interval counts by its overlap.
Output 0.77 Angstrom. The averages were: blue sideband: 9.02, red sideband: 9.02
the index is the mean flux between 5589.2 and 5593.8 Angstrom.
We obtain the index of 8.91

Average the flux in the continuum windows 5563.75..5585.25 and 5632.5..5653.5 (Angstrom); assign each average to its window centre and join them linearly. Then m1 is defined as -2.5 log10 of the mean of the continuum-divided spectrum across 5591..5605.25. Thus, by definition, 0.03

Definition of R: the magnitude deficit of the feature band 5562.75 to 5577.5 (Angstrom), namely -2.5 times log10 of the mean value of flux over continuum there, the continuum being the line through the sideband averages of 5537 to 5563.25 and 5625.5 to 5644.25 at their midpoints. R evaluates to 0.02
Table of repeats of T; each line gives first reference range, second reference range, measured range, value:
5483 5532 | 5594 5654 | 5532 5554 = -0.63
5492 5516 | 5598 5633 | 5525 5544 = -0.42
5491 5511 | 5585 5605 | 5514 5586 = -2.27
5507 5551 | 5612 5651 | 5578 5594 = 0.41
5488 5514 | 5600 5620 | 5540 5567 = -0.49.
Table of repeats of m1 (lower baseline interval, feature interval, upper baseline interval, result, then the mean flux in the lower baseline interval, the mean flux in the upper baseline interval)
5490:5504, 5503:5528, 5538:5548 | 0.02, 9.04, 9.4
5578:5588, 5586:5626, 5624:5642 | 0.01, 8.87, 8.99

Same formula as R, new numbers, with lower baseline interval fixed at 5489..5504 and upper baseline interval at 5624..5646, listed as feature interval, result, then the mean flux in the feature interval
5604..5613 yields -0.02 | 9.18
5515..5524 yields -0.02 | 9.18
